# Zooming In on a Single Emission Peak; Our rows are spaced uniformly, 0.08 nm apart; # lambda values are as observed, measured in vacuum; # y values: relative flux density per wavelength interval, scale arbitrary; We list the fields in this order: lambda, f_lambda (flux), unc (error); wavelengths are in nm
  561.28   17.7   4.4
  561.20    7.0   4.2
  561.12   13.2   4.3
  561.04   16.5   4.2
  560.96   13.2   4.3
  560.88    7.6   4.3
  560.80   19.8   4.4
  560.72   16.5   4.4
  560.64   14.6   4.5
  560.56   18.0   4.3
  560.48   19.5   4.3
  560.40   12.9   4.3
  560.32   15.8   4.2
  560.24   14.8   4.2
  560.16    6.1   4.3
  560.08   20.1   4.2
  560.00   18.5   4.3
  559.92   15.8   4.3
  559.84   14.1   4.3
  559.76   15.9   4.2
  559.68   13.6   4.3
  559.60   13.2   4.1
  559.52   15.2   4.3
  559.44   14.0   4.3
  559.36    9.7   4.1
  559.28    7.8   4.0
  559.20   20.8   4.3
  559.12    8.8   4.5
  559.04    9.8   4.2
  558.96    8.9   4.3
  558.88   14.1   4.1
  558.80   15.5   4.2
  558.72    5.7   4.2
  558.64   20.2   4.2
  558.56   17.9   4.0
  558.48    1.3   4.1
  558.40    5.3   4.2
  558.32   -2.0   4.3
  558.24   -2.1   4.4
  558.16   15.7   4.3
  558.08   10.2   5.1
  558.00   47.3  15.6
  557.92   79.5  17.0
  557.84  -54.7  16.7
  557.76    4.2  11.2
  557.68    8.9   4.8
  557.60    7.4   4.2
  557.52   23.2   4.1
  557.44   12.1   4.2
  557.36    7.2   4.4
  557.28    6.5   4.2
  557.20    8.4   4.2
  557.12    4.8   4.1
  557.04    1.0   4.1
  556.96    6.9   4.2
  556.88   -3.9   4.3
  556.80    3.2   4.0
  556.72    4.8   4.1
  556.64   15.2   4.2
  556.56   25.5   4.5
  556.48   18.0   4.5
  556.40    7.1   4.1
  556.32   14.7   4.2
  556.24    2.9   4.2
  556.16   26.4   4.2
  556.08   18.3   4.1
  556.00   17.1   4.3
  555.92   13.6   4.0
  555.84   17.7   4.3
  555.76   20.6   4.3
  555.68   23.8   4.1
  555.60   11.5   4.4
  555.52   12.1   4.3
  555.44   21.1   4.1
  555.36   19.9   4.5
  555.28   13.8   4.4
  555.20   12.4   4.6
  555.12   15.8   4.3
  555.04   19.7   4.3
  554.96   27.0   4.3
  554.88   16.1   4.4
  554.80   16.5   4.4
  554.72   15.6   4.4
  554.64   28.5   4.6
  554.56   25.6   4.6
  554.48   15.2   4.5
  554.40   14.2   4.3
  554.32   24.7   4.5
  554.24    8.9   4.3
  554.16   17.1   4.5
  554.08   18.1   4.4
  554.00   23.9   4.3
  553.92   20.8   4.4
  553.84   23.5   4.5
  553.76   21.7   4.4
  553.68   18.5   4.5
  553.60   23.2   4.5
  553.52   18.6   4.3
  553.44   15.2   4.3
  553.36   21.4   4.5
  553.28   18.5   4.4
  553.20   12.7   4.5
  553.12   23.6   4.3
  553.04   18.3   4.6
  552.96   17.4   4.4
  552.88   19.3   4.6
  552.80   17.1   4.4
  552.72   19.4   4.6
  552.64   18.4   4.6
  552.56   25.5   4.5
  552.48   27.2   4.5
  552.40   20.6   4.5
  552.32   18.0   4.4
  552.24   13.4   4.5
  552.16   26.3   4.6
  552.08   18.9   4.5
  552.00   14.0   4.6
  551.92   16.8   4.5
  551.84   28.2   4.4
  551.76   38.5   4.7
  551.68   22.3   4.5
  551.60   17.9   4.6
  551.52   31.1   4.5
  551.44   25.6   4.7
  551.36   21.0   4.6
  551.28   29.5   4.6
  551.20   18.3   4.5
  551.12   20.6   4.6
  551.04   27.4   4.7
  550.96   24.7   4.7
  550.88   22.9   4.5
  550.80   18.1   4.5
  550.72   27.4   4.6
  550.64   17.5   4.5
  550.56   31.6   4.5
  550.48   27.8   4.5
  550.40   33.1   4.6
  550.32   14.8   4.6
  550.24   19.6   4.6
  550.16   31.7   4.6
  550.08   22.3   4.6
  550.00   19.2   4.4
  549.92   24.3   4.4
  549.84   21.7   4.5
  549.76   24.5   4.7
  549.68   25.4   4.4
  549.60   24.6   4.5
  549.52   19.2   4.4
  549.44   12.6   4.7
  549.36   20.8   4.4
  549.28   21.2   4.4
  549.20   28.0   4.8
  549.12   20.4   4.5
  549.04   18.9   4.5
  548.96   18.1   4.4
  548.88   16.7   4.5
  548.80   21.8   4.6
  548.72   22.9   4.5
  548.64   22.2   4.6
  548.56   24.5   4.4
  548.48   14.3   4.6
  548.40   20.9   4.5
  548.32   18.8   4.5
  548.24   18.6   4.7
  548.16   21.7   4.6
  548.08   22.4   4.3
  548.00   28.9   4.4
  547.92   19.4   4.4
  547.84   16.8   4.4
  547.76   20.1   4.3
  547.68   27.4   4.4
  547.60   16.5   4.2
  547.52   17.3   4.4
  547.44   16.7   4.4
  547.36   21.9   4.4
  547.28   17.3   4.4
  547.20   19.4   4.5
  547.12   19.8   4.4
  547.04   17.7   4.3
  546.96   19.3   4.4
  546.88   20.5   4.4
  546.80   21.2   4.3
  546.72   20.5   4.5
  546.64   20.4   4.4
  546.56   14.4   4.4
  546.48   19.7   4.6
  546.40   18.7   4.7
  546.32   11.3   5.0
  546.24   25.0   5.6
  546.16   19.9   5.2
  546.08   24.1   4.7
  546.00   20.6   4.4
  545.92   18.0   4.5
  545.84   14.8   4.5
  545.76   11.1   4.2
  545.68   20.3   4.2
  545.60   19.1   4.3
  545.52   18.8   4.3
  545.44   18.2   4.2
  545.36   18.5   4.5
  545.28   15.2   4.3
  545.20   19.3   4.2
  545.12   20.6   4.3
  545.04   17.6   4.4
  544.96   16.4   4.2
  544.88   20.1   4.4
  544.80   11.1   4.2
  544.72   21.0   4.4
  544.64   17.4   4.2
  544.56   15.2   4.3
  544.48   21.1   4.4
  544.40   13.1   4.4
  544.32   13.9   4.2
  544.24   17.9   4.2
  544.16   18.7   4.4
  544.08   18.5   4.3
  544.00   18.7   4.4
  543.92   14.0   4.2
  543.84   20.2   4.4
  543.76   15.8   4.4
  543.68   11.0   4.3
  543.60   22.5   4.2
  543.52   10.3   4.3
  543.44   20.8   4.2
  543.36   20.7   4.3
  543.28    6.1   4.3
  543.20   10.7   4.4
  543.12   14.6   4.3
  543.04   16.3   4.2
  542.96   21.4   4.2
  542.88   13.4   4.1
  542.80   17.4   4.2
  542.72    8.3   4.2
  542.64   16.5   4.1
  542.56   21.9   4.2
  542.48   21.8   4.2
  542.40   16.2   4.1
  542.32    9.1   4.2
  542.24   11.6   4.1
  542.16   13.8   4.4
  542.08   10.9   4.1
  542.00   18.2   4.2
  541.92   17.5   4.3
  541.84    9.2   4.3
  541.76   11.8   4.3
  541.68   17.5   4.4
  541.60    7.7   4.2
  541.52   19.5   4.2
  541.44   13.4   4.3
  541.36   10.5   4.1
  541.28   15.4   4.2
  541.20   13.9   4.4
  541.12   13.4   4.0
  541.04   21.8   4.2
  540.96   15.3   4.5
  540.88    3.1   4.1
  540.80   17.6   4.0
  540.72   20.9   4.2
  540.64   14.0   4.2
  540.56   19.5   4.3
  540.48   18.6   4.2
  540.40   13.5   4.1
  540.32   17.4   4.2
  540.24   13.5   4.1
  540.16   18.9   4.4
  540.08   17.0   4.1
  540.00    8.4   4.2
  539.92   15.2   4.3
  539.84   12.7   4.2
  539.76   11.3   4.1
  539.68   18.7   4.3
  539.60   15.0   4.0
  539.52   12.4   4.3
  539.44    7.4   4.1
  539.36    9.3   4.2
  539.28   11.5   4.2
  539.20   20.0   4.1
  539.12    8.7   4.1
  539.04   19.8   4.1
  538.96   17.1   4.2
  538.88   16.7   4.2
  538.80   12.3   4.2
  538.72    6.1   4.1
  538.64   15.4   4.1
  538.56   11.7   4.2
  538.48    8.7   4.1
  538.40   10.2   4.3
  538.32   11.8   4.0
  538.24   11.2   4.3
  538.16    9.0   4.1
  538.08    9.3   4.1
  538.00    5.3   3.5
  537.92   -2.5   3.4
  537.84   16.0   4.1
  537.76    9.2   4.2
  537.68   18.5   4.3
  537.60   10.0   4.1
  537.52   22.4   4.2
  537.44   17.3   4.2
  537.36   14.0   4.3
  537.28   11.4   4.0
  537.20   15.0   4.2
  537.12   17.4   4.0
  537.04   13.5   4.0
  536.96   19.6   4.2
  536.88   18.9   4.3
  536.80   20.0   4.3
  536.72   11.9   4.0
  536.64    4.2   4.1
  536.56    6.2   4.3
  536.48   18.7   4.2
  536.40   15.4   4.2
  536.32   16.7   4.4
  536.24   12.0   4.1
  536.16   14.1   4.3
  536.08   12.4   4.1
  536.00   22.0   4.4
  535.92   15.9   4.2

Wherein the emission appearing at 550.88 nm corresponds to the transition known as C IV 1549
